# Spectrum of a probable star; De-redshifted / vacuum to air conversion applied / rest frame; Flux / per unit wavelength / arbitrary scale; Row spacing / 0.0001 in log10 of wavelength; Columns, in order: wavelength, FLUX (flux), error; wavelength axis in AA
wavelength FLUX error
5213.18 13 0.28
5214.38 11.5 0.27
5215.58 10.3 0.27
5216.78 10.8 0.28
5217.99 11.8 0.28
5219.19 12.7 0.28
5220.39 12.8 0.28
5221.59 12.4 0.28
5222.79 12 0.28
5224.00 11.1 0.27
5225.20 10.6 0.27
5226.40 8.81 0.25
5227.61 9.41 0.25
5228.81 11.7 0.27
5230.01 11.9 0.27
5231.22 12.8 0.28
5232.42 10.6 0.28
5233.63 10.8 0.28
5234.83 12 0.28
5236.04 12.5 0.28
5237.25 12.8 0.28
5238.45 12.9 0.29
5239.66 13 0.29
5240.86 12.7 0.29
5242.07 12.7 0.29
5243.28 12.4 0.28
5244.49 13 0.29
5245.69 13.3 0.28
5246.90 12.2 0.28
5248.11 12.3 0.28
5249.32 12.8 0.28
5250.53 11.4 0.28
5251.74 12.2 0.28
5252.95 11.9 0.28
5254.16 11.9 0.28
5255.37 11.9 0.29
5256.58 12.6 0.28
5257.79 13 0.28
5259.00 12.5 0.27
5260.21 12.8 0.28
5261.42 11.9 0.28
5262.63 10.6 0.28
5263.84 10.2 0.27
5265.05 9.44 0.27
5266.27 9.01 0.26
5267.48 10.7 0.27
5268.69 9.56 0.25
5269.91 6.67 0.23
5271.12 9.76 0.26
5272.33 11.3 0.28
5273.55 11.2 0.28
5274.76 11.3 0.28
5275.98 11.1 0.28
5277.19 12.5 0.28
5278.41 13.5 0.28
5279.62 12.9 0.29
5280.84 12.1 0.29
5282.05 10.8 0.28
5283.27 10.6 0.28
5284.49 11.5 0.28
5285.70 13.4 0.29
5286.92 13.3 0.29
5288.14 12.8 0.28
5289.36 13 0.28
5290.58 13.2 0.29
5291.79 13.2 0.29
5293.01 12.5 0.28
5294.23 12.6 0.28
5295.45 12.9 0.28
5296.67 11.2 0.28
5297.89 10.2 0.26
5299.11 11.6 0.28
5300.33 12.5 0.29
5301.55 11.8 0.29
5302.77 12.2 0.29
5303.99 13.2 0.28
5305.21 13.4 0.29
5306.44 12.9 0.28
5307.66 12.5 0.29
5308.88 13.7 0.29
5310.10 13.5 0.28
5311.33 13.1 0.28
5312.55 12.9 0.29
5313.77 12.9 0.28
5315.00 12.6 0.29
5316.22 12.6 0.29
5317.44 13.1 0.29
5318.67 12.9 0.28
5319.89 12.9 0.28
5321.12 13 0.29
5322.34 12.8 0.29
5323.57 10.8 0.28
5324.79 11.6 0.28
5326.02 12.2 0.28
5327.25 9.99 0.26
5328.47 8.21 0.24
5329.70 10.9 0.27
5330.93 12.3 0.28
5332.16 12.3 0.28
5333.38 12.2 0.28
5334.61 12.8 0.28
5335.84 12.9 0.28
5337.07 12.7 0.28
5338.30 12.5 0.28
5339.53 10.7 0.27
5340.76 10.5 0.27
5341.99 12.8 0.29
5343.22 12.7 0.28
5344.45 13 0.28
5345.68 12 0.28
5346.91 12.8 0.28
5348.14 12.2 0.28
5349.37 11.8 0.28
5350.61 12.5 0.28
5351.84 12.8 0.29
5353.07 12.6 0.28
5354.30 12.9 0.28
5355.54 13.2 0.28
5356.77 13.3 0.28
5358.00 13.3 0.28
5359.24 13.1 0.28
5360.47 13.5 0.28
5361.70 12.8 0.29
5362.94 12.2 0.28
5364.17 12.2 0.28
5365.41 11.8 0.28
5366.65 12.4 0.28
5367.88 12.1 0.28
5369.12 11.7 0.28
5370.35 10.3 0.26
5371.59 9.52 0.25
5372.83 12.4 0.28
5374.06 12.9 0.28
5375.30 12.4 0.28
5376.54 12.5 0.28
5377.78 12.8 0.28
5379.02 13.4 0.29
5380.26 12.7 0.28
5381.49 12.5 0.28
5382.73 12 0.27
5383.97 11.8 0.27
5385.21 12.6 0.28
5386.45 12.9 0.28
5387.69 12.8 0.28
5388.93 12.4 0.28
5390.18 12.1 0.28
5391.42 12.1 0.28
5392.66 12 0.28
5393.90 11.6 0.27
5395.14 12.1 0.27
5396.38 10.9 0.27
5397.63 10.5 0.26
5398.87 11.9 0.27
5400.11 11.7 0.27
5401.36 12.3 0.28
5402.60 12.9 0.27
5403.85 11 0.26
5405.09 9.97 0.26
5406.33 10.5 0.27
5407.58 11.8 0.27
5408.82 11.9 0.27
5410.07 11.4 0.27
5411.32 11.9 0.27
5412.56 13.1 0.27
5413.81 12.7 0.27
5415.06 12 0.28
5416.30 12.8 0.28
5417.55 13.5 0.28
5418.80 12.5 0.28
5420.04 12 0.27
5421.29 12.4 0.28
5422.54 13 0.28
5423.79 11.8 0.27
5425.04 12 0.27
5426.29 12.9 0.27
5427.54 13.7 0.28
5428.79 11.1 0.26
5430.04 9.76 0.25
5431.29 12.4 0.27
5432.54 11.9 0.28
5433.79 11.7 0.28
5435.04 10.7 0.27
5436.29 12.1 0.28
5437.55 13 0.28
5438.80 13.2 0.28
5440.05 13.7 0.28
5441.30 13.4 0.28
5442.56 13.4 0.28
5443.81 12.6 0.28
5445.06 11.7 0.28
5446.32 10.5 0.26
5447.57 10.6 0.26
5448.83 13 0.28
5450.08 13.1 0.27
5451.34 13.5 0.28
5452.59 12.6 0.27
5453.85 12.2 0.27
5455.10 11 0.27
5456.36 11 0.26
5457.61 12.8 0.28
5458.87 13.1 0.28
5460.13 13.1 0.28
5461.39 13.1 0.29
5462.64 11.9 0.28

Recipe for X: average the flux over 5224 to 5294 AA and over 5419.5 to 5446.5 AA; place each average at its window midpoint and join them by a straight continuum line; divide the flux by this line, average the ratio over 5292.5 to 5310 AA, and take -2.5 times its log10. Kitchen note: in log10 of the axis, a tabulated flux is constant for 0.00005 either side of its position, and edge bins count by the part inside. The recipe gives -0.05 mag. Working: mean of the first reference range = 11.7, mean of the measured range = 12.4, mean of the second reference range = 12.3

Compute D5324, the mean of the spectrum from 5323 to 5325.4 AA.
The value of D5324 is 11.2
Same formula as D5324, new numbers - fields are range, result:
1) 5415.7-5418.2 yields 13.1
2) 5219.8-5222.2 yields 12.6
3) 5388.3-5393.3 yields 12.1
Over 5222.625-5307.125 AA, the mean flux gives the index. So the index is 11.8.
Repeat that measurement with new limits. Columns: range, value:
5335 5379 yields 12.4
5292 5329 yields 12.3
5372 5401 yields 12.2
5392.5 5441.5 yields 12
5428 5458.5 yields 12.1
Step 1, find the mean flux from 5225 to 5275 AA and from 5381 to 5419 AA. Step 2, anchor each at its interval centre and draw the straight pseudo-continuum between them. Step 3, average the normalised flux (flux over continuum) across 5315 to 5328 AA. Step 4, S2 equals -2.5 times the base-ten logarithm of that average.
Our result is -0.04 mag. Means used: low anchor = 11.5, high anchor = 12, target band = 12.2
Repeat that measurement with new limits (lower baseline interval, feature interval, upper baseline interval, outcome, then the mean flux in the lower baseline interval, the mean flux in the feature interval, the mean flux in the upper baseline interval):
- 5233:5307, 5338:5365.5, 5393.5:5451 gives -0.044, 11.9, 12.5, 12.1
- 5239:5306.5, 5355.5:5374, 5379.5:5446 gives -0.017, 11.9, 12.3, 12.1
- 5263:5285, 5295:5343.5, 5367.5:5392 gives -0.076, 10.8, 12.2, 12.2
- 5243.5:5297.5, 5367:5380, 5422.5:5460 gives 0.003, 11.8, 12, 12.2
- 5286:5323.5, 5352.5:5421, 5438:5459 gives 0.031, 12.7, 12.2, 12.4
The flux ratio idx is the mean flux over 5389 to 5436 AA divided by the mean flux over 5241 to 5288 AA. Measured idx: 1.02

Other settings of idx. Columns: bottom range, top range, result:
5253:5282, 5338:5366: 1.11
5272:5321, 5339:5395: 0.99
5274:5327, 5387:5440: 0.97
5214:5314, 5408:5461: 1.03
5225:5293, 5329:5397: 1.05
